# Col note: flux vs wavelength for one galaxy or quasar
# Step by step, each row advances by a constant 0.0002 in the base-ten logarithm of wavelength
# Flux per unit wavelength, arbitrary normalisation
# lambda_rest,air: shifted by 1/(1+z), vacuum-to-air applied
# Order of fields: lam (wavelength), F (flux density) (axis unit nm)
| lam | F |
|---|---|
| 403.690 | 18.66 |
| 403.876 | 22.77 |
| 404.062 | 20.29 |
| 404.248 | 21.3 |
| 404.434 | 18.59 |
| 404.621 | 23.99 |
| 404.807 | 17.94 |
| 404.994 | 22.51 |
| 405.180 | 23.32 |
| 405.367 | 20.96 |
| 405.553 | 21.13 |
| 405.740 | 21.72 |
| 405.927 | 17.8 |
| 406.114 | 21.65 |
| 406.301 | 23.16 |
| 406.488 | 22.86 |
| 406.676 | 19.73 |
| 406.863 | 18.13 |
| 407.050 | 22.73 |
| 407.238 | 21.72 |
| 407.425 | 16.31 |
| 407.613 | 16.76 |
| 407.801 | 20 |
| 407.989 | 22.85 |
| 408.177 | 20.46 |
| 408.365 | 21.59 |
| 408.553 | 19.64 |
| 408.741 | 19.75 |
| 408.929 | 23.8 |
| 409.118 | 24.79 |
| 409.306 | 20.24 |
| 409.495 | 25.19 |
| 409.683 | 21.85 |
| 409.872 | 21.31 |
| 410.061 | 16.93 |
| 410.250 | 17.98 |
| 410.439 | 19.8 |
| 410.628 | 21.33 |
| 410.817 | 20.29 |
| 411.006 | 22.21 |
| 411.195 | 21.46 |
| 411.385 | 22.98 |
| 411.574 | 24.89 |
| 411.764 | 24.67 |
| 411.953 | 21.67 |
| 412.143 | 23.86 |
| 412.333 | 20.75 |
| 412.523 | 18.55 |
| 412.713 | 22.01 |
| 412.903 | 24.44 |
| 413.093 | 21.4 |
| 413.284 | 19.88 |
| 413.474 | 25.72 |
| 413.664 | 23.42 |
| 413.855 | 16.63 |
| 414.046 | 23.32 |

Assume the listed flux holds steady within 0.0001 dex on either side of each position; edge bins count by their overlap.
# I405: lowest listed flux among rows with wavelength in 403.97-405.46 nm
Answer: 17.94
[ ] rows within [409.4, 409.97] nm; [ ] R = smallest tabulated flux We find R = 21.31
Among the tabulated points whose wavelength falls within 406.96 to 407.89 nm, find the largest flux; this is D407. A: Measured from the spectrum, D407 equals 22.73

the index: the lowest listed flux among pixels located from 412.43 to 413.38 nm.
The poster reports 18.55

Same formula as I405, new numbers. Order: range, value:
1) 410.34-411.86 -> 19.8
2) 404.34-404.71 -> 18.59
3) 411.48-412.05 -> 21.67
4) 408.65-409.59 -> 19.75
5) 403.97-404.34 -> 20.29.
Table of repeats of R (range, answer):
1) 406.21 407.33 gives 18.13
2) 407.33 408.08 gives 16.31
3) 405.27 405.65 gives 20.96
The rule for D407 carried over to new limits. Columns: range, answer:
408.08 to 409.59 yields 25.19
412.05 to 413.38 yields 24.44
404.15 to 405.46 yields 23.99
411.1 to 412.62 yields 24.89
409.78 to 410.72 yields 21.33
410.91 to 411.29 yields 22.21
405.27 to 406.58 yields 23.16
